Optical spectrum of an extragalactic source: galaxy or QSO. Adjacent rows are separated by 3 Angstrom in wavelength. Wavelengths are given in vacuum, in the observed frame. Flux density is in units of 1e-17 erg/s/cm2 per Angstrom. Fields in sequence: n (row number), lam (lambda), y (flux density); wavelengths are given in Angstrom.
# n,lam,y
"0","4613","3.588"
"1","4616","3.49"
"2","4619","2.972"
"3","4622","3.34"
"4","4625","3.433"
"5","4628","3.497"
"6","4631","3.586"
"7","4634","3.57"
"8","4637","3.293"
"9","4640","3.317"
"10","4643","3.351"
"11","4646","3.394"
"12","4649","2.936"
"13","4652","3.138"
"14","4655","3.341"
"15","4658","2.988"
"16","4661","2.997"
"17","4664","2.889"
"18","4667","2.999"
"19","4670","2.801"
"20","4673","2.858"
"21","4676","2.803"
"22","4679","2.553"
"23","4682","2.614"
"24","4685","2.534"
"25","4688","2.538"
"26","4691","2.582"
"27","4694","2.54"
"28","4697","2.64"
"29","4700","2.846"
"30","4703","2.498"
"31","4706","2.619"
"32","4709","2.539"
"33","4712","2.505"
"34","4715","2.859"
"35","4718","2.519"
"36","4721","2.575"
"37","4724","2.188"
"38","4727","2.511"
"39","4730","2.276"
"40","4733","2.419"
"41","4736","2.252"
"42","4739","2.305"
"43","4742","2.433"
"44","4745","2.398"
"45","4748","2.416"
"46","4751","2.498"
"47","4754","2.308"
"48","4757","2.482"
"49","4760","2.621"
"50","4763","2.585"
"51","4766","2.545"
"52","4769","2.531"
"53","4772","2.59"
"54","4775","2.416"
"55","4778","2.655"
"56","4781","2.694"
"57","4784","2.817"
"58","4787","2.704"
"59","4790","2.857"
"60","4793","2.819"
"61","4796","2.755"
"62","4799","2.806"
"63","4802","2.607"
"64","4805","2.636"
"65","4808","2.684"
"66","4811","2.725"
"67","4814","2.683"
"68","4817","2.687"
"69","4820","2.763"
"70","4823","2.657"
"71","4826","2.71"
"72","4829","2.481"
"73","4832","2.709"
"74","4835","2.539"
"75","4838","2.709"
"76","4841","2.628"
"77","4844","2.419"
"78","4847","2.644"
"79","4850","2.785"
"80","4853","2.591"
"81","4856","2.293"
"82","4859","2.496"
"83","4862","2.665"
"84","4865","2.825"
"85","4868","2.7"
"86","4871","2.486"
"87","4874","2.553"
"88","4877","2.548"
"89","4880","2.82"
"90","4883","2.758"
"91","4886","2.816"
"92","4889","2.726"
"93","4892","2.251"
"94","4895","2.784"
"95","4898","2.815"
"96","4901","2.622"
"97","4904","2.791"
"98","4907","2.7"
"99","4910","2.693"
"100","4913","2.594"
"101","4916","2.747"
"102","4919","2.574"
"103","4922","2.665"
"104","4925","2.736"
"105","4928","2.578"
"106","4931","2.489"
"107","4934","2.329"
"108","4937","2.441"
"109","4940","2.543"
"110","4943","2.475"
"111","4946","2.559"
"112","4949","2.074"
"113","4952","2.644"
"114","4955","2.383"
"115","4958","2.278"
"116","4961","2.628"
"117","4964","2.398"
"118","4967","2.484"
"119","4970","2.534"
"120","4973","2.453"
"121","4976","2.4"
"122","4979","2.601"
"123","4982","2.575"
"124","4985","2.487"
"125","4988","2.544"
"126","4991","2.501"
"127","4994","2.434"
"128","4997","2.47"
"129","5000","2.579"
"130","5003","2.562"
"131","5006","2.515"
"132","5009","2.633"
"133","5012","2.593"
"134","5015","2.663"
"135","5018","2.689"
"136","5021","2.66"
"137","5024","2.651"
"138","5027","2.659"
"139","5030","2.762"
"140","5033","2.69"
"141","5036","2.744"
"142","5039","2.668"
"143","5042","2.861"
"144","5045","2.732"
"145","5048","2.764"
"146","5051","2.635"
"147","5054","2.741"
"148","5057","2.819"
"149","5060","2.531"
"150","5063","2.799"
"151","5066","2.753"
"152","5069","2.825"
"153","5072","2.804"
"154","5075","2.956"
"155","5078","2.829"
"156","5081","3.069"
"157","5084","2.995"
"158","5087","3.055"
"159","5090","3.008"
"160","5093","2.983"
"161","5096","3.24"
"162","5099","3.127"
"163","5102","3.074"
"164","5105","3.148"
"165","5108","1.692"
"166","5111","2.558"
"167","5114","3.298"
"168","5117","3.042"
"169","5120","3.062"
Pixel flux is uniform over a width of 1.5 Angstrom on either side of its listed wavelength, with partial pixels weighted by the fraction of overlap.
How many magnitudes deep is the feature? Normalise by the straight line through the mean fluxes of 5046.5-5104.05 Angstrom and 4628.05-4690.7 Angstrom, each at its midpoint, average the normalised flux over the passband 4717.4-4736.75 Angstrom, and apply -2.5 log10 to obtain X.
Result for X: 0.249 mag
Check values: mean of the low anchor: 3.03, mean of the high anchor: 2.9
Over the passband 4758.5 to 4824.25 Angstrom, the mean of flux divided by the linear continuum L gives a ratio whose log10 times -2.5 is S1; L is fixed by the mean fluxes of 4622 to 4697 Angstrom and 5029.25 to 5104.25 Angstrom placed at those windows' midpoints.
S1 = 0.114 mag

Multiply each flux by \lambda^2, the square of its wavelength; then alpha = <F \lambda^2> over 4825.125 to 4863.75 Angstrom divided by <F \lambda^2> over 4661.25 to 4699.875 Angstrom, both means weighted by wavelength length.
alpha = 1.02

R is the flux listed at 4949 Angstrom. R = 2.074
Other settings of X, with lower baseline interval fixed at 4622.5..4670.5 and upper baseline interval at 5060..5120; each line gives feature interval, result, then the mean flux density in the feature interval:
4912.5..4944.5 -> 0.18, 2.56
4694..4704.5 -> 0.20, 2.64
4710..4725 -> 0.24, 2.54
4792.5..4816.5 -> 0.15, 2.71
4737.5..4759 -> 0.29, 2.41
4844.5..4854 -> 0.16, 2.65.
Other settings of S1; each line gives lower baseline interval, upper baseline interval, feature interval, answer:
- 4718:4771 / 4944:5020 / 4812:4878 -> -0.065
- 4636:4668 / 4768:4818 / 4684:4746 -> 0.176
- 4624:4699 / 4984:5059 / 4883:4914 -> 0.033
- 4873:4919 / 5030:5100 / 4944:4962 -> 0.132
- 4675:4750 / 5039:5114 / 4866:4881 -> 0.015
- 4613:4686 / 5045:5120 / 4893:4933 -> 0.116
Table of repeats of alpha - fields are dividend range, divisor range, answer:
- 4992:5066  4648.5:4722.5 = 1.12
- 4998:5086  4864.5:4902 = 1.09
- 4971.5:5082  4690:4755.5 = 1.21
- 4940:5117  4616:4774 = 1.11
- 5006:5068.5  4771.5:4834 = 1.10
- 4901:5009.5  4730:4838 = 1.05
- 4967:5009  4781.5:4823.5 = 0.99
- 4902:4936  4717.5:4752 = 1.18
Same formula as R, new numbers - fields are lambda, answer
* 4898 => 2.815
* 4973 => 2.453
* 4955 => 2.383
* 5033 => 2.69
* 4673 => 2.858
